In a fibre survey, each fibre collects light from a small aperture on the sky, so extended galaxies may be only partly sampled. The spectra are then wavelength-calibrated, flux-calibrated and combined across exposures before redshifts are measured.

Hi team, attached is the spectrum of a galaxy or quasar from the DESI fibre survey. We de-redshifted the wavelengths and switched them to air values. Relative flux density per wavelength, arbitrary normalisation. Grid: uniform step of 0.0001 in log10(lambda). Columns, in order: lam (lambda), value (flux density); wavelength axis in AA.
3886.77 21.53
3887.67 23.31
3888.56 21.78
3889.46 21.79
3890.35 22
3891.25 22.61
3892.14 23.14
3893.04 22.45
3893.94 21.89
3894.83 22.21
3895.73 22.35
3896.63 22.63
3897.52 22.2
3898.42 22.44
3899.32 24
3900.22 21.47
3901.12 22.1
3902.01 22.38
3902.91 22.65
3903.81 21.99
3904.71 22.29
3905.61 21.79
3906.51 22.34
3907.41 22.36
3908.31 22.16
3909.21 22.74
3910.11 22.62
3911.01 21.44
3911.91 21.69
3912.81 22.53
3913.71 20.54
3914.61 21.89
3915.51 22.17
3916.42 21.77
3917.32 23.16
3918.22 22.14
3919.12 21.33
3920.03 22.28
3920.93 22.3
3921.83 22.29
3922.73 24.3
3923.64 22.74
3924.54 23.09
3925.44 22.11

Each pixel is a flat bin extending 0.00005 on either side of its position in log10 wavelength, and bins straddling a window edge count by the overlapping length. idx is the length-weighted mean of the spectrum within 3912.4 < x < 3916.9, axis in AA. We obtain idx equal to 21.8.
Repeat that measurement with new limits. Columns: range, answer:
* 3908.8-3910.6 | 22.7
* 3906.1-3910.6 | 22.4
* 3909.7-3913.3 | 22.1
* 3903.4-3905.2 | 22.1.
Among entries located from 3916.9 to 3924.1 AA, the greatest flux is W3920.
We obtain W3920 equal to 24.3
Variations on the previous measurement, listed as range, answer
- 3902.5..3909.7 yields 22.74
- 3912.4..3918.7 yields 23.16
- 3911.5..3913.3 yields 22.53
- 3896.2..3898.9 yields 22.63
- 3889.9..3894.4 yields 23.14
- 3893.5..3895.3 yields 22.21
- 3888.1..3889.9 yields 21.79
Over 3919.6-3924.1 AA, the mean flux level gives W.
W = 22.8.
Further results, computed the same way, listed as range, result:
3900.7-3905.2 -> 22.3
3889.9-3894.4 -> 22.5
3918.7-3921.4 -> 22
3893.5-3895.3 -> 22.1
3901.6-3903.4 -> 22.5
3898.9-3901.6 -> 22.5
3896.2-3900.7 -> 22.5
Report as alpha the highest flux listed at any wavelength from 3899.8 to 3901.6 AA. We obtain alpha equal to 22.1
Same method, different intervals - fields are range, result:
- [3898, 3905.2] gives 24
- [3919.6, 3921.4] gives 22.3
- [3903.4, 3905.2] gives 22.29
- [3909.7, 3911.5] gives 22.62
